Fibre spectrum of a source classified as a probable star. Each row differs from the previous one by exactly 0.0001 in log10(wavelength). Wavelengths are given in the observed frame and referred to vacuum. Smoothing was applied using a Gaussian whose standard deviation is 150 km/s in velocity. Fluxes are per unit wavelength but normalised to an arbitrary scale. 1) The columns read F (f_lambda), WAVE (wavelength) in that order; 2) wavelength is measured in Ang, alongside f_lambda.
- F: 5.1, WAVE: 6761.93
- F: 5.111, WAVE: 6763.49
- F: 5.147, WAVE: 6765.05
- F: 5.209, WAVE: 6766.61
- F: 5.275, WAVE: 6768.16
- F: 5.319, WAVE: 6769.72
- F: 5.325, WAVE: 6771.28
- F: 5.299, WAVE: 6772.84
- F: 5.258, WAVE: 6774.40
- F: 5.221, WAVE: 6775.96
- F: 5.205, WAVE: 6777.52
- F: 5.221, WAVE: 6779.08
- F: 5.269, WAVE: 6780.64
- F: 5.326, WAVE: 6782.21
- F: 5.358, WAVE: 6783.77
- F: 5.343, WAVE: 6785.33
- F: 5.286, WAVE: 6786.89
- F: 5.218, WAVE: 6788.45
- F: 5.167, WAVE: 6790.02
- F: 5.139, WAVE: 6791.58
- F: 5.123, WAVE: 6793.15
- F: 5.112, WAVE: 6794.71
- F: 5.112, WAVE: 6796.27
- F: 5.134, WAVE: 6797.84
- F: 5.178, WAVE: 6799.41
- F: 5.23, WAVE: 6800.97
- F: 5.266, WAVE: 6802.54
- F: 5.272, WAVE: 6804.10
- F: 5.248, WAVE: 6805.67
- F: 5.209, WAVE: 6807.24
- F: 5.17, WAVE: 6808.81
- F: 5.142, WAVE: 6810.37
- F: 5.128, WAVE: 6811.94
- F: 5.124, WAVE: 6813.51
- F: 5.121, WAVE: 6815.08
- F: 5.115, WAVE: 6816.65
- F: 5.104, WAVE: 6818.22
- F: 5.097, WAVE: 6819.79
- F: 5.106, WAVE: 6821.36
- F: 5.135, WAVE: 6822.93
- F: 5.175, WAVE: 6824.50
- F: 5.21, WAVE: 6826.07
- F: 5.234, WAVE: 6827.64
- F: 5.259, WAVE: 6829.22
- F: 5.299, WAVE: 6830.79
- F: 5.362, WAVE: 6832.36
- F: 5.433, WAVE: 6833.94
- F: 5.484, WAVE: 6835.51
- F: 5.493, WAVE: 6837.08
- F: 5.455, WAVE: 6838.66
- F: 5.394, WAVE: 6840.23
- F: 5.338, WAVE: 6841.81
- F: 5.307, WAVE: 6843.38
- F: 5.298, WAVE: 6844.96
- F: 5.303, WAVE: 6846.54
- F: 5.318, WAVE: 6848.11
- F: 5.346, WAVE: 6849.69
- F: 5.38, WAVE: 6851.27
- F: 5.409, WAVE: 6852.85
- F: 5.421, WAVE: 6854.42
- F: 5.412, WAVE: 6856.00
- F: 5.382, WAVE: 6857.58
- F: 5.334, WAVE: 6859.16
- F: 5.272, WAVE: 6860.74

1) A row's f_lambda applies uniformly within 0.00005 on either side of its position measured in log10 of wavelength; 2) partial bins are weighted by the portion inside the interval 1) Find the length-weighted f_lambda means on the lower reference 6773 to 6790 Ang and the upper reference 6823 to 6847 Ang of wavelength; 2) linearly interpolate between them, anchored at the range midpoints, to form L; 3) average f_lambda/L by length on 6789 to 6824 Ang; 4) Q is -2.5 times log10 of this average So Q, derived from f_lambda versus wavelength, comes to 0.03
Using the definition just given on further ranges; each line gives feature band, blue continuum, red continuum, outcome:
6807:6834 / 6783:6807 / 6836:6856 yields 0.02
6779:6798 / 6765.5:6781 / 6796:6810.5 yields 0.00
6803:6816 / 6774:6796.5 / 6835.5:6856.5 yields 0.02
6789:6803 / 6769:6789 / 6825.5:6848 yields 0.03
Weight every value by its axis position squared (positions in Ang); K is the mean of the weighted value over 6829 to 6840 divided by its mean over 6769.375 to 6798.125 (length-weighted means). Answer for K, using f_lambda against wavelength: 1.05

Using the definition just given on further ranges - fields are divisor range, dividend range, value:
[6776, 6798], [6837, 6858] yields 1.05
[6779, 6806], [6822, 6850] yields 1.03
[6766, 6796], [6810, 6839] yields 1.01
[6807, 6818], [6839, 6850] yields 1.05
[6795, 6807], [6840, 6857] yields 1.04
